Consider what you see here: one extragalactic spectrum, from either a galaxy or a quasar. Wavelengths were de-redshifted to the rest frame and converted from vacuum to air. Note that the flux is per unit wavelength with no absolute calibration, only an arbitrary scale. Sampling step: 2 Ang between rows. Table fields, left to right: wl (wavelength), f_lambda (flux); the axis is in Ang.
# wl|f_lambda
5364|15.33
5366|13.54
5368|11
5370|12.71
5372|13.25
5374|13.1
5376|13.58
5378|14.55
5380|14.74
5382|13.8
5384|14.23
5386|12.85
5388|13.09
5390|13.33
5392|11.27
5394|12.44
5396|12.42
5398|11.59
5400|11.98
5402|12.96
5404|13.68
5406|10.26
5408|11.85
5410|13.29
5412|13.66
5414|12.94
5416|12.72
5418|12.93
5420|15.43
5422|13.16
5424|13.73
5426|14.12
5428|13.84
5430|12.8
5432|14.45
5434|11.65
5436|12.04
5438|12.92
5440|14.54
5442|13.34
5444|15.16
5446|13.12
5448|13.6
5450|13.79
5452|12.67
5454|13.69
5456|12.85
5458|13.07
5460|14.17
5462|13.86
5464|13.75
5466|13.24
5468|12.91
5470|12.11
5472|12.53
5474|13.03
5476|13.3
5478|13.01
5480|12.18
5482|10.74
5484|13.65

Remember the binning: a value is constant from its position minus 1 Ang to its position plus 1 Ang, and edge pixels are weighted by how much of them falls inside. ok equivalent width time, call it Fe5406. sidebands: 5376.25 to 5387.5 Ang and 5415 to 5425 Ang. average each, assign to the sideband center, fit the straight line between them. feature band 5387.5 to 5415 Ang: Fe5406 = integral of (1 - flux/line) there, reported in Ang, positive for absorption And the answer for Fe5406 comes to 2.60 Ang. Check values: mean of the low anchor 14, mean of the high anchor 13.6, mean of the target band 12.5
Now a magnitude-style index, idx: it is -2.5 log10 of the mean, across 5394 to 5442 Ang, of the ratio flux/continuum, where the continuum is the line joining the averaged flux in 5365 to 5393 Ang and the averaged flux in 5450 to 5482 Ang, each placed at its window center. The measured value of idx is 0.01 mag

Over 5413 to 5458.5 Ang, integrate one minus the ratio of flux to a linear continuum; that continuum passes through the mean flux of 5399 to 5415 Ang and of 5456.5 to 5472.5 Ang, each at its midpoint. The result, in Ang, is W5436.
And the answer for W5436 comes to -1.9 Ang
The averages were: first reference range 12.6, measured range 13.4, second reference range 13.2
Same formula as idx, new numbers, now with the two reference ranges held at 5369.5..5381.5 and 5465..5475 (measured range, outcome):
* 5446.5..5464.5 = -0.05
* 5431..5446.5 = -0.03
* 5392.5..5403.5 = 0.10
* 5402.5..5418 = 0.06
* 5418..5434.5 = -0.04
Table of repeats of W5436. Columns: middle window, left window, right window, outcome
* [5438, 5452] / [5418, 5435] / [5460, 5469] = -0.2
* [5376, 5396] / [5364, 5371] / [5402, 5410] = -1.2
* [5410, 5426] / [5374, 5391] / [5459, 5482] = -0.1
